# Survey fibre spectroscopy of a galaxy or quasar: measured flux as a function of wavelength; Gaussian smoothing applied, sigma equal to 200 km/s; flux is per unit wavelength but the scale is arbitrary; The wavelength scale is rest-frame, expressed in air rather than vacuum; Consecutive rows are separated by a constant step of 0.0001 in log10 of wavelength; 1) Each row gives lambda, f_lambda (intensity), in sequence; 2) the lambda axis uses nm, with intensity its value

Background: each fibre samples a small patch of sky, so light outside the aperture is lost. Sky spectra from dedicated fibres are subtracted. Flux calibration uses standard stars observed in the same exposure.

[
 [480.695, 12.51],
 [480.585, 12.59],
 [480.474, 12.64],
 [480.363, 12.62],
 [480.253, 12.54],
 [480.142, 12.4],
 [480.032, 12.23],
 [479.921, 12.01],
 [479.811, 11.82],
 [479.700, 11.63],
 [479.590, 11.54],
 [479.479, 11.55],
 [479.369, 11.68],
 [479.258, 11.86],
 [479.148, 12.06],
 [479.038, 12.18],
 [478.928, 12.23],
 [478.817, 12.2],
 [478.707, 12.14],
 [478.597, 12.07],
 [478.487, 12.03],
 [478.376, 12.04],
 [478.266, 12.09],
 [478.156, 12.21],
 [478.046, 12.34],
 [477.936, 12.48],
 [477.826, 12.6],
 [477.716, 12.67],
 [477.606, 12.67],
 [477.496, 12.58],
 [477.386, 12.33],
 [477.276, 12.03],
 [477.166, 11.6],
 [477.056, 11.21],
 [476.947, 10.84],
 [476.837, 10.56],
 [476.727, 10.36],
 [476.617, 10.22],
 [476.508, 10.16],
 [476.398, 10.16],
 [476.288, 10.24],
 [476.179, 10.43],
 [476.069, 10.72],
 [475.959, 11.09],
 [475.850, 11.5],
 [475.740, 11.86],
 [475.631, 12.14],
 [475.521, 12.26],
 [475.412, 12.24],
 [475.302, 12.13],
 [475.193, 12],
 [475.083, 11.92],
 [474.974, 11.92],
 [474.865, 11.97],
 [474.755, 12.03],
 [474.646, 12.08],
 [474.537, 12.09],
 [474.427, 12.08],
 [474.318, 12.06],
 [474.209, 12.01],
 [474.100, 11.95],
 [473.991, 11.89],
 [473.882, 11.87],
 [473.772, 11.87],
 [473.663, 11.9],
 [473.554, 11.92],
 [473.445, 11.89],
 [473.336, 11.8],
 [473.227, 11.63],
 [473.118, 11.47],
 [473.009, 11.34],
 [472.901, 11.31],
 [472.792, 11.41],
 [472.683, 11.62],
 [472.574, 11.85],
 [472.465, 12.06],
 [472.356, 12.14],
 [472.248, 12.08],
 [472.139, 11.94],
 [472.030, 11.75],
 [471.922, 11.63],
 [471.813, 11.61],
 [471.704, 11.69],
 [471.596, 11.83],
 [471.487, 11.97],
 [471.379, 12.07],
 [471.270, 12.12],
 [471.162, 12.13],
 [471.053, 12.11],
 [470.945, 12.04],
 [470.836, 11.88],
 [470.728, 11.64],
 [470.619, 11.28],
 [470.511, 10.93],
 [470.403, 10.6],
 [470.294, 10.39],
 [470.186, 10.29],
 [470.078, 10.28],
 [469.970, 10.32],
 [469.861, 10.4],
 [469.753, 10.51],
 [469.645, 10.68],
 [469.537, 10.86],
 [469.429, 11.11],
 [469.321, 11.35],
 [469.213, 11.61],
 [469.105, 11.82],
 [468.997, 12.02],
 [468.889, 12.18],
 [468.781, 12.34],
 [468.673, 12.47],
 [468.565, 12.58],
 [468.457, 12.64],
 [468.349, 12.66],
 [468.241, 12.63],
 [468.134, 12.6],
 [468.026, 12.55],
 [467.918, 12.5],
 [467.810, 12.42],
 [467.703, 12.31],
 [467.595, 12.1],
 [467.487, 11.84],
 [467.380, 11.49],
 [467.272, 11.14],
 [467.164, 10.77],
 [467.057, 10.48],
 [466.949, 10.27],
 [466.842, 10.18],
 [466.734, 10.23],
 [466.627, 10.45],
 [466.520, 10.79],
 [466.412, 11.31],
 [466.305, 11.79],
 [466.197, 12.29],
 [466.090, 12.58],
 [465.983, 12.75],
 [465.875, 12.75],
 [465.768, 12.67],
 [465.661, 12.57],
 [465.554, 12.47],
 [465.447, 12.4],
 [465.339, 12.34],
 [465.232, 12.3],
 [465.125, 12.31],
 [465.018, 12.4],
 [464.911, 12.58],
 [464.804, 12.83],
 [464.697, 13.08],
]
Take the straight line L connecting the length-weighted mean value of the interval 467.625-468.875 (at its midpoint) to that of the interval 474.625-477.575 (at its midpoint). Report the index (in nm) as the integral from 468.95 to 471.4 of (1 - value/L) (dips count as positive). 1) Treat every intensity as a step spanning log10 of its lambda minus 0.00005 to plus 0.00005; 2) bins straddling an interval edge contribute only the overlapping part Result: 0.20 nm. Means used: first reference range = 12.5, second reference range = 11.4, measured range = 11.2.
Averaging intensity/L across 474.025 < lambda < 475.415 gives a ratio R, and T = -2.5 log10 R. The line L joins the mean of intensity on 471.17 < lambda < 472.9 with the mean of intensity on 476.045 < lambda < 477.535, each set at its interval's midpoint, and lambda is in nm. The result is -0.06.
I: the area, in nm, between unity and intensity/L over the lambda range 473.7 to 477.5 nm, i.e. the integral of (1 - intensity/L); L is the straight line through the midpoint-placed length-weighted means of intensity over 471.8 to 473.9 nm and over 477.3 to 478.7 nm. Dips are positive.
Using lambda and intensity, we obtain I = 0.162 nm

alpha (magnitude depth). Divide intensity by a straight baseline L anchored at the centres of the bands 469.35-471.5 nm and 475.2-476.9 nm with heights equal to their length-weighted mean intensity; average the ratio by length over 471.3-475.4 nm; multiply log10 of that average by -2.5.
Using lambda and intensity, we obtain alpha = -0.07 mag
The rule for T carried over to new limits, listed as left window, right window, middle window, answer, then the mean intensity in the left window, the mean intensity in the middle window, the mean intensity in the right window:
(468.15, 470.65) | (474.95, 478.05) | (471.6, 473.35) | -0.023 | 11.4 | 11.7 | 11.5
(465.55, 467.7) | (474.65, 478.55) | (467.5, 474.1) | -0.012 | 11.5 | 11.7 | 11.7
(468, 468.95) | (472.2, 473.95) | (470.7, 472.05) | 0.013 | 12.5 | 11.9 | 11.8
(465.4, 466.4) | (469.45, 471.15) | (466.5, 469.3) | 0.001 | 12.4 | 11.7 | 11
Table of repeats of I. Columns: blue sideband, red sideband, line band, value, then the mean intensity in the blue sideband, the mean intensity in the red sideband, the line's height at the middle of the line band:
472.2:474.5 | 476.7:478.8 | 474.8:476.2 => 0.018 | 11.8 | 12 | 11.9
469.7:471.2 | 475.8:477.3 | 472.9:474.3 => -0.113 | 11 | 10.8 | 10.9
